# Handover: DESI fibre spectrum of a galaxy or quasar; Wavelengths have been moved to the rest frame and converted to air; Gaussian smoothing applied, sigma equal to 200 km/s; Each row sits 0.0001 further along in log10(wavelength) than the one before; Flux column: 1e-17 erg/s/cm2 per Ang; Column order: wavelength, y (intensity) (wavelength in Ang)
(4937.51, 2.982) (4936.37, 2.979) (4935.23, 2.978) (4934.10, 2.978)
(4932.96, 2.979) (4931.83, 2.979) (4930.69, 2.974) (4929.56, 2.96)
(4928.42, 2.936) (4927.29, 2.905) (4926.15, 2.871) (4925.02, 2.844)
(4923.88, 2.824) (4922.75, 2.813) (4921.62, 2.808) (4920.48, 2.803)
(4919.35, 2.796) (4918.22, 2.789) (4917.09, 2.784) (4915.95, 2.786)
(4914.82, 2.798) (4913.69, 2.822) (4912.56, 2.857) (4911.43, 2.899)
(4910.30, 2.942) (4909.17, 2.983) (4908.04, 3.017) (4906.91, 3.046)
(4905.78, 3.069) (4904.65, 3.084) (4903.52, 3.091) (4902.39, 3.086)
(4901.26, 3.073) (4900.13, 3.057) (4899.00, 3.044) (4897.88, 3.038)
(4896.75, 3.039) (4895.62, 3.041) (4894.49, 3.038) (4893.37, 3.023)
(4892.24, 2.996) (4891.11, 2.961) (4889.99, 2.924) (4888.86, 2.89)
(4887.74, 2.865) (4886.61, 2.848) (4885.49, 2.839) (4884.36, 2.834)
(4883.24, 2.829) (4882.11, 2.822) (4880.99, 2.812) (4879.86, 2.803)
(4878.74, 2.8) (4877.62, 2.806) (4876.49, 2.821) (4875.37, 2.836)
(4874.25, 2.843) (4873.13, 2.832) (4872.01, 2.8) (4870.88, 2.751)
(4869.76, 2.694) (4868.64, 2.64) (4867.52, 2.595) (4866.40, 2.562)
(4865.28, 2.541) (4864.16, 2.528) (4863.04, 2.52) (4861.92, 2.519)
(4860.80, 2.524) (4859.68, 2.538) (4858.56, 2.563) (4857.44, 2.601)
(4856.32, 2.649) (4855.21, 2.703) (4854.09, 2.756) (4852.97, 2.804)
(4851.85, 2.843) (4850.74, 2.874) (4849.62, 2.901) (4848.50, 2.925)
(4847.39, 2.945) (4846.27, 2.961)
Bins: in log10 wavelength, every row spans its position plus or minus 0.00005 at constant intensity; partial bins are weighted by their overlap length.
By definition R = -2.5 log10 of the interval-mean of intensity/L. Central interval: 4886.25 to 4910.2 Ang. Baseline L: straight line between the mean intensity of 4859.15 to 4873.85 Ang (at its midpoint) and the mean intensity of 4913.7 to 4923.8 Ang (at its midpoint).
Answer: -0.11 mag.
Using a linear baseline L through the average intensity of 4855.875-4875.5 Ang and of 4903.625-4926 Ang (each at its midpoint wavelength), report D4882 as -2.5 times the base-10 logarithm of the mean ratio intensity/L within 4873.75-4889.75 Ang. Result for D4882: -0.05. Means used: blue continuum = 2.64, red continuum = 2.89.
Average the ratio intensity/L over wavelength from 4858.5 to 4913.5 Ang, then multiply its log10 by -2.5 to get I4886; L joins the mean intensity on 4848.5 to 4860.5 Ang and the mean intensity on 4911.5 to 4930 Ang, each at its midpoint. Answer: -0.03 mag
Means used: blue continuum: 2.73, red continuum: 2.84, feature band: 2.85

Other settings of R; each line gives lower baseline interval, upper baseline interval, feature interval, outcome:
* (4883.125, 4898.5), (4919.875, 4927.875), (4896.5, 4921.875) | -0.02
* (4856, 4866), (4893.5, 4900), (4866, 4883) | -0.01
